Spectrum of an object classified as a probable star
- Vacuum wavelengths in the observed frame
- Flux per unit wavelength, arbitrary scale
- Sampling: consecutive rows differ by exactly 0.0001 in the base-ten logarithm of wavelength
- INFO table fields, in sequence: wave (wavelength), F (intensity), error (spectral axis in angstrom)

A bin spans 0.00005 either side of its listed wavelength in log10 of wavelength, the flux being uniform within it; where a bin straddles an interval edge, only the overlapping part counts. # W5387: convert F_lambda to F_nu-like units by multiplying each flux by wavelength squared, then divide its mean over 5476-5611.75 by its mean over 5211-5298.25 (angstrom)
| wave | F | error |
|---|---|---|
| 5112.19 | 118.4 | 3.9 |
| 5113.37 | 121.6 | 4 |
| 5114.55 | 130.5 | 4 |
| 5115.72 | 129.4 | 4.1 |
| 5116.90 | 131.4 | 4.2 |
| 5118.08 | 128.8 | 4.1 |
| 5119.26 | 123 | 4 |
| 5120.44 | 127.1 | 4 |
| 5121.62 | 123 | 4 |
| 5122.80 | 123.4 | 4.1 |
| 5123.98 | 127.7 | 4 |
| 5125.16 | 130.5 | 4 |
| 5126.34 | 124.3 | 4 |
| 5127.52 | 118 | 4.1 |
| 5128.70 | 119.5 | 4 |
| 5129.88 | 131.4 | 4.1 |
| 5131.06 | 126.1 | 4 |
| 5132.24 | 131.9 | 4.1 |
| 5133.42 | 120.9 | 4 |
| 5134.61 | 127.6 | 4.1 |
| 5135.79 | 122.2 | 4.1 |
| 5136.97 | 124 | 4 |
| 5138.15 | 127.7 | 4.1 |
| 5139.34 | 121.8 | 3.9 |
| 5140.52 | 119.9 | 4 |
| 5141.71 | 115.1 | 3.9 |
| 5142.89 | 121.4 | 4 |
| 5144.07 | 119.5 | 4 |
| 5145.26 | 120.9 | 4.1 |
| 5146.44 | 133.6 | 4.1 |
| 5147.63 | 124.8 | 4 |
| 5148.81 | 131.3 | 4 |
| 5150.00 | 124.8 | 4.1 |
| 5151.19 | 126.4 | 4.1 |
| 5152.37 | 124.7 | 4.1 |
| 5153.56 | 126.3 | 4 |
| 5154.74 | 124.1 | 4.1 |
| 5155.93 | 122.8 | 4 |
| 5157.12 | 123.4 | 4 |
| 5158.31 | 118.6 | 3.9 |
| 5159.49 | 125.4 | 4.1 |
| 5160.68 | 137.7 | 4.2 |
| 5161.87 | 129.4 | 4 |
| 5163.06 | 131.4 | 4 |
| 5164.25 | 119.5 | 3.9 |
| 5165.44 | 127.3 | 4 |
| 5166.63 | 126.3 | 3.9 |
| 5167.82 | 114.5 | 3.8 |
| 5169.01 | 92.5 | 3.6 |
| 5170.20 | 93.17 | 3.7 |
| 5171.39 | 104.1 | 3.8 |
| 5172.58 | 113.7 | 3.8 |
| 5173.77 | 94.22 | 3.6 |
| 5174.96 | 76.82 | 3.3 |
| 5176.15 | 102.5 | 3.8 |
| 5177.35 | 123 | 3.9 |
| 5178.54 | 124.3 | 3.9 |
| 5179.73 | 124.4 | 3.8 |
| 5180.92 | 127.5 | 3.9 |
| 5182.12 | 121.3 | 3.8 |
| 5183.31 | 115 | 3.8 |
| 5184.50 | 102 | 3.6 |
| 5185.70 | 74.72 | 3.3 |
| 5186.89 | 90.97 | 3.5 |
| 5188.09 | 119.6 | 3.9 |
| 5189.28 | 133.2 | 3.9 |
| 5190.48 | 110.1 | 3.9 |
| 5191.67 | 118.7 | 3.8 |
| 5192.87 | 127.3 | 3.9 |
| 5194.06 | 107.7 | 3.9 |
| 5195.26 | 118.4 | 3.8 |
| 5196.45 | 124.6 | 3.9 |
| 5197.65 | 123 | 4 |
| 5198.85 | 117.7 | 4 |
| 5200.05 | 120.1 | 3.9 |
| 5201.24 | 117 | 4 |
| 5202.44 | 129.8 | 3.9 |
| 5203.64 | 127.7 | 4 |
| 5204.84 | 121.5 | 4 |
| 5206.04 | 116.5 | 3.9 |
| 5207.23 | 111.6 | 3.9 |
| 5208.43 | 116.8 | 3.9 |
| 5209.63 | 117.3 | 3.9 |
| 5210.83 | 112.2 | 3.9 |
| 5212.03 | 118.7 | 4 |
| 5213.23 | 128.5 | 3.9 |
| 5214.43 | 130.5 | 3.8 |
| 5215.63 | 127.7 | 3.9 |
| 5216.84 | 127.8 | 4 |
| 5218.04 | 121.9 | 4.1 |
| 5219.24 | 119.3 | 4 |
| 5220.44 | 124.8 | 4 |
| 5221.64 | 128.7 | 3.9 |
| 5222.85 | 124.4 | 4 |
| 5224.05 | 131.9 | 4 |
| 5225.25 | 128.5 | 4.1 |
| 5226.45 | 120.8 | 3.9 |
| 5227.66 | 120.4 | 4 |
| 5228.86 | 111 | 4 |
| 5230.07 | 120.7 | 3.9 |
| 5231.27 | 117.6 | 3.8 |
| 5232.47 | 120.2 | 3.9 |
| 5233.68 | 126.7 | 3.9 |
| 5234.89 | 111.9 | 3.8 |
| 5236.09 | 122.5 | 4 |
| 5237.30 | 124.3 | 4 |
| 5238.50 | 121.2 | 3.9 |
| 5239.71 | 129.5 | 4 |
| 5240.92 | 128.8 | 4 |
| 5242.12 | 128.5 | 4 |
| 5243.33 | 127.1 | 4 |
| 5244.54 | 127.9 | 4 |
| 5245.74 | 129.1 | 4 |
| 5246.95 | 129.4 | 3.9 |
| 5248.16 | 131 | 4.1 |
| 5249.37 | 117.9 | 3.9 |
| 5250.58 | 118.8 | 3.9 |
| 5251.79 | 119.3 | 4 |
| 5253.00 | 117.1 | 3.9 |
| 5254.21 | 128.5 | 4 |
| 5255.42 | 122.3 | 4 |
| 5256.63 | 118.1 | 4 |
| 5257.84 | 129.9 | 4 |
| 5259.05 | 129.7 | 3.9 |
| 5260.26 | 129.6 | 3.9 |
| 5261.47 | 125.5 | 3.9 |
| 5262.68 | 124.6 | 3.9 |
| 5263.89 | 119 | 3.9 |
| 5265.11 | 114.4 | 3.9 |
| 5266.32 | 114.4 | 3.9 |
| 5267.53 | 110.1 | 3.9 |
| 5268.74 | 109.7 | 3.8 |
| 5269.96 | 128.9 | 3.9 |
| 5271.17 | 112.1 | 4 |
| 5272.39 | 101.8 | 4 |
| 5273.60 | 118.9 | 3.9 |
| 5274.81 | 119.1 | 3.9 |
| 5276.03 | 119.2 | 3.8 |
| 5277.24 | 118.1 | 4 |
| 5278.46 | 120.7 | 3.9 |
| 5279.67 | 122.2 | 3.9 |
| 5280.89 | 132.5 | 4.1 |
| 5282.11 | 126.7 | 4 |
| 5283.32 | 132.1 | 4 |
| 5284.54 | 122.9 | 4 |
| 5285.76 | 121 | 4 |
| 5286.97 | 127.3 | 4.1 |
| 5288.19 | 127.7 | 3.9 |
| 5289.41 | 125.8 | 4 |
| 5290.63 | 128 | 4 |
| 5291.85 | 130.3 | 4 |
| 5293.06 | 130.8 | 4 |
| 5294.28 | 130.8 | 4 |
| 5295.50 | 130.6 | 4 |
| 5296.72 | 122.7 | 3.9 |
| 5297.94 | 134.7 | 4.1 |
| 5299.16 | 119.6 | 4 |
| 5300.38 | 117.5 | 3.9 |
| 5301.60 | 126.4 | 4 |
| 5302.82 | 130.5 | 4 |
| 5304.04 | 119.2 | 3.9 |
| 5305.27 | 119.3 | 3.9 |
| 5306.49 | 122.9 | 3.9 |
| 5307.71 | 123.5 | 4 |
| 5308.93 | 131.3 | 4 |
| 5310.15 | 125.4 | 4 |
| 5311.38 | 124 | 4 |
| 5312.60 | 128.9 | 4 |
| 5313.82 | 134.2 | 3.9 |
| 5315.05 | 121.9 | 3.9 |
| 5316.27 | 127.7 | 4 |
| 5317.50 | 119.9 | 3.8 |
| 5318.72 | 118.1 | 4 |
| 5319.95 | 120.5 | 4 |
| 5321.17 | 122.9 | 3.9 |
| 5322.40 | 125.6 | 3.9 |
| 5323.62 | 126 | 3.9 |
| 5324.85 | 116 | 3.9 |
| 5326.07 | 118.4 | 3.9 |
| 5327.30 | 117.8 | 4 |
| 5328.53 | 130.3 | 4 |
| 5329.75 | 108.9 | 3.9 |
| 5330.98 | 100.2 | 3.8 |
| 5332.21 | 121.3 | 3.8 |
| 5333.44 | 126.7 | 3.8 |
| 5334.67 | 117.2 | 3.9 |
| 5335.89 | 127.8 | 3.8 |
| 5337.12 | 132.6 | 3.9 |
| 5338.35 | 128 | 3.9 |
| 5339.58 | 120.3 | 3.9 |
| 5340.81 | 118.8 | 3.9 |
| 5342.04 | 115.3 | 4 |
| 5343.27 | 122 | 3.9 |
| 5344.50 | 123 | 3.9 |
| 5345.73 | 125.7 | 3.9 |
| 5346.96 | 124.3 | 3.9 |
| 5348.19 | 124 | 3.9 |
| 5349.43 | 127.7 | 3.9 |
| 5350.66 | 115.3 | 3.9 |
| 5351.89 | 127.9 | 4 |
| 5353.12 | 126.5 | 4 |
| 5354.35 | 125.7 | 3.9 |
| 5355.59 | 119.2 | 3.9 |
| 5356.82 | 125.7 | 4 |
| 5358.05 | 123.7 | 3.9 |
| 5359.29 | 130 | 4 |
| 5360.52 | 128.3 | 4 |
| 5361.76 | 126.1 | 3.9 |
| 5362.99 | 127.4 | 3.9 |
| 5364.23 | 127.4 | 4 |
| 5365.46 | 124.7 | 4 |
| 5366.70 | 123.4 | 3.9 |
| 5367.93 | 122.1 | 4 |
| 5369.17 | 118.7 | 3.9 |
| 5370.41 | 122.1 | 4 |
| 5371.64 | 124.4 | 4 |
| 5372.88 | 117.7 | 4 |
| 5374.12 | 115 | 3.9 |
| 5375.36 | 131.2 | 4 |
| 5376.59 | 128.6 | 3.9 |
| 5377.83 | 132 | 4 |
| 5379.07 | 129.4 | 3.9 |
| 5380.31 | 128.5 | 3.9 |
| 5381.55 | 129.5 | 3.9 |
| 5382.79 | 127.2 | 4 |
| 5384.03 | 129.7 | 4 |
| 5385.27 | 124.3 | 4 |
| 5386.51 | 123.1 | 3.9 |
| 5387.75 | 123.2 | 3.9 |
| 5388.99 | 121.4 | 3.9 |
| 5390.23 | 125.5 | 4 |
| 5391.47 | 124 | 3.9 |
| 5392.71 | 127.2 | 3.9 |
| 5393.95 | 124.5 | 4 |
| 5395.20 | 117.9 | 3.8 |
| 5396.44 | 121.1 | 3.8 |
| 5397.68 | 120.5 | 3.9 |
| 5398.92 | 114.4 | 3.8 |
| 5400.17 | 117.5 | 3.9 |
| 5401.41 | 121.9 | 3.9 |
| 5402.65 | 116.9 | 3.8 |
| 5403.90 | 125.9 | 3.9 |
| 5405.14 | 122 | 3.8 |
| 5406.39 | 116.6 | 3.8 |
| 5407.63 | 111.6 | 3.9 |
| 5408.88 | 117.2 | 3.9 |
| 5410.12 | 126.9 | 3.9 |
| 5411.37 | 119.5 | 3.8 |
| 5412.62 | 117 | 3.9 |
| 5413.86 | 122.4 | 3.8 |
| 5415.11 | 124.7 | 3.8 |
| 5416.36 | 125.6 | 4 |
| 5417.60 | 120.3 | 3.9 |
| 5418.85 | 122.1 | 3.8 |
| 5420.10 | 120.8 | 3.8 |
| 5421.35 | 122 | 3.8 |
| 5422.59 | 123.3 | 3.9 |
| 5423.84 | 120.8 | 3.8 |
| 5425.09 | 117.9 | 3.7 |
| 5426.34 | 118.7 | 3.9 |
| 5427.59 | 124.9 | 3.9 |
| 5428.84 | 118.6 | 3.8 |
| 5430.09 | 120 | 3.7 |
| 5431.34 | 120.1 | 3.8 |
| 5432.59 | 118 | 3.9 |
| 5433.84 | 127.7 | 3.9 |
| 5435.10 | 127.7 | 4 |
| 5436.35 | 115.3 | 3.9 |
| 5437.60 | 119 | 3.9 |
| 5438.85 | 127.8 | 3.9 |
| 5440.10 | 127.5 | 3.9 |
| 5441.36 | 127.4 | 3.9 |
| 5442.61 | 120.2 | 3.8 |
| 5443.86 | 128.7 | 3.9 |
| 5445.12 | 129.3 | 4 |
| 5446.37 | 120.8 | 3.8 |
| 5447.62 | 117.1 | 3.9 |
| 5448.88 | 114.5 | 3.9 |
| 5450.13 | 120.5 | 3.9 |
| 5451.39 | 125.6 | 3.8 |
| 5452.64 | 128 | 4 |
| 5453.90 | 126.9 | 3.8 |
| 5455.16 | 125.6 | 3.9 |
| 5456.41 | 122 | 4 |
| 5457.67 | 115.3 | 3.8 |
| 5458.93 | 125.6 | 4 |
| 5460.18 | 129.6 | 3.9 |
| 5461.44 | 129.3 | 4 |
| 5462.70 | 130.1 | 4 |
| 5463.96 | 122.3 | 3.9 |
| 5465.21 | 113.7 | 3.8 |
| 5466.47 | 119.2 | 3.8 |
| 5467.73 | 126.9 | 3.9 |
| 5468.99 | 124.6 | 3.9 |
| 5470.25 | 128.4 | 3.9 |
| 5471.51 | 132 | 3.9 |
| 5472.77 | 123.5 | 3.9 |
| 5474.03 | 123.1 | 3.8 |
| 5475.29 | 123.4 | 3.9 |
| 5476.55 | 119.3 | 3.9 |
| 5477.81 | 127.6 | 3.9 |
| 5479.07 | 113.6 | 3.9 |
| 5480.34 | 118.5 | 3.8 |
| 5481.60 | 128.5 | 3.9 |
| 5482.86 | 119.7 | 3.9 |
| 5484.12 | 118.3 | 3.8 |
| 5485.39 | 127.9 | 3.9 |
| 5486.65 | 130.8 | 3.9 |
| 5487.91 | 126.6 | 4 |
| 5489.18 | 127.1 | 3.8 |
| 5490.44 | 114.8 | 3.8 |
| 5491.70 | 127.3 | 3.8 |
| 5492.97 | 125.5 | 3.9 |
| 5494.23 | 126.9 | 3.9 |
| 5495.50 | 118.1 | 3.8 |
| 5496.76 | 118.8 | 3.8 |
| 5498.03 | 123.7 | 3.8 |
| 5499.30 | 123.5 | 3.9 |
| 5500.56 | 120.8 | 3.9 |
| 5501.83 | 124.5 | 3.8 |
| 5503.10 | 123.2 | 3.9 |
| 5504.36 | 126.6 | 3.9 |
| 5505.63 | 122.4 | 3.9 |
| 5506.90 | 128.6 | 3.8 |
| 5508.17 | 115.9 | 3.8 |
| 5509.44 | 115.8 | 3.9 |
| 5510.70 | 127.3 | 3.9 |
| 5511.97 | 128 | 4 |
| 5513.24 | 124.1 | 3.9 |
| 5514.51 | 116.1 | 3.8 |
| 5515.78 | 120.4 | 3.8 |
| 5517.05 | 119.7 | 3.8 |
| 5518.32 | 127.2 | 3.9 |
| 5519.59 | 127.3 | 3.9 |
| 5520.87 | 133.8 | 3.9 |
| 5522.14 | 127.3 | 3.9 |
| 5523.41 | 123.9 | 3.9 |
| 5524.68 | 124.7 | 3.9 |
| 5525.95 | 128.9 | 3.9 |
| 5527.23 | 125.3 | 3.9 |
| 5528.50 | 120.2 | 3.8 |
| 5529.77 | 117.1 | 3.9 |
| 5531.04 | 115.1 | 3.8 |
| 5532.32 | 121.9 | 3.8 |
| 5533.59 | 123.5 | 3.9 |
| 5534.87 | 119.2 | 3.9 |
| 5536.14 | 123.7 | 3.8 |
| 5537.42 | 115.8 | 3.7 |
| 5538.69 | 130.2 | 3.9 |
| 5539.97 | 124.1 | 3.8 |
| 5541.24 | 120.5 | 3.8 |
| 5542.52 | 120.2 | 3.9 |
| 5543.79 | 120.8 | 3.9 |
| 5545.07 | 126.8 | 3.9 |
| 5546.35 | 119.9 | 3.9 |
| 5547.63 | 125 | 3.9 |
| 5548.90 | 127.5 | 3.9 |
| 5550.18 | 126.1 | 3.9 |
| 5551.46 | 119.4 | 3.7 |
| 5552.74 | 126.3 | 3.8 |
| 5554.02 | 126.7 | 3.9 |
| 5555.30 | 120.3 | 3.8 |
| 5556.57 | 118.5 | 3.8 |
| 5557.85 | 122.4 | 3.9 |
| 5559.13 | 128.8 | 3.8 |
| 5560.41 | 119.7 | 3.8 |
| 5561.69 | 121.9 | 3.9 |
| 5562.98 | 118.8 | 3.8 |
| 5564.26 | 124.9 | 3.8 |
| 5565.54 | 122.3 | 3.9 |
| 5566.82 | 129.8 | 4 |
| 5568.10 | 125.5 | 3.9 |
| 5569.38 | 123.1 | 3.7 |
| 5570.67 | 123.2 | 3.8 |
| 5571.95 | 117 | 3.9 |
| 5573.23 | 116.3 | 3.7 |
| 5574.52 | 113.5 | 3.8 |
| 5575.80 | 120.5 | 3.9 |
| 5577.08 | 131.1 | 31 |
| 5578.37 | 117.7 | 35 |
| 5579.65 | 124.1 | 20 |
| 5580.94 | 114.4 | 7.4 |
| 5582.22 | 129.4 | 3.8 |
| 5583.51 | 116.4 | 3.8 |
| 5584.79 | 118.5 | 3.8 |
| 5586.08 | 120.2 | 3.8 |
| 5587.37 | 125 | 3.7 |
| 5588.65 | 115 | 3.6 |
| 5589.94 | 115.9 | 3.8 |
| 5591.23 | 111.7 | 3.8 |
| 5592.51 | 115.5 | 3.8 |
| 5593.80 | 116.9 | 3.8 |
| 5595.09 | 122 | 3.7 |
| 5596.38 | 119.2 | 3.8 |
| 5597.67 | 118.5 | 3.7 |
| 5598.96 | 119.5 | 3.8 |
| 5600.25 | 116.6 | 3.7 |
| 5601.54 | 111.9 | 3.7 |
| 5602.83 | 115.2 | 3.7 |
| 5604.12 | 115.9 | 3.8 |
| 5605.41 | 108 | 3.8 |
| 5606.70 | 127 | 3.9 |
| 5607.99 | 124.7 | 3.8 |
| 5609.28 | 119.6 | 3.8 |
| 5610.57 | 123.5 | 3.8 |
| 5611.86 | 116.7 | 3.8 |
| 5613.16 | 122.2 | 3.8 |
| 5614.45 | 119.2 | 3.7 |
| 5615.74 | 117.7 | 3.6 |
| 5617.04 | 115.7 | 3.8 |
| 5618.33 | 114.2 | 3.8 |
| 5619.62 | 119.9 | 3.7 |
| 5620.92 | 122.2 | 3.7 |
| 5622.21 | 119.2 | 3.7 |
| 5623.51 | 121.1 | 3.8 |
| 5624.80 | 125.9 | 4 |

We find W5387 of 1.10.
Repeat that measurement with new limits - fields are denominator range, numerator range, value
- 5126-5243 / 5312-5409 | 1.09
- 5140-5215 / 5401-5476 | 1.15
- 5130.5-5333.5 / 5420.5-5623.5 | 1.12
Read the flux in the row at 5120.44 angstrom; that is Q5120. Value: 127.1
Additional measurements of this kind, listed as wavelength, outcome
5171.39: 104.1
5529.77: 117.1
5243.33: 127.1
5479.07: 113.6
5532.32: 121.9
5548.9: 127.5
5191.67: 118.7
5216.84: 127.8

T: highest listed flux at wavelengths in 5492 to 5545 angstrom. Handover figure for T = 133.8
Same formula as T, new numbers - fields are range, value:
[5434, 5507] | 132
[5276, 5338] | 134.7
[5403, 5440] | 127.8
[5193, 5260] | 131.9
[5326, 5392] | 132.6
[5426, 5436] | 127.7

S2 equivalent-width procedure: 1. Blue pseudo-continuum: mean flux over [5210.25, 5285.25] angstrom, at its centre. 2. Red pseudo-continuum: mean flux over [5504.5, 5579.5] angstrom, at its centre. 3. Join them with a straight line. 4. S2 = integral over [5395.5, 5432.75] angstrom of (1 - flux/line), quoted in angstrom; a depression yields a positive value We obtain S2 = 0.7 angstrom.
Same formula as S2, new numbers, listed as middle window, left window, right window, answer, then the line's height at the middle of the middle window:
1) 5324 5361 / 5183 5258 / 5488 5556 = -0.17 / 122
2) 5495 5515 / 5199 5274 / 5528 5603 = -0.22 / 121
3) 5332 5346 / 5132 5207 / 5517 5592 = -0.35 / 120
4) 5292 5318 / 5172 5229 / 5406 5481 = -1.34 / 120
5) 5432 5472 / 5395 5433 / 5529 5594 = -1.12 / 121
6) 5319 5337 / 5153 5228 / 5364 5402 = 0.28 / 122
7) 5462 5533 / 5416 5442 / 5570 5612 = -1.56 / 121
